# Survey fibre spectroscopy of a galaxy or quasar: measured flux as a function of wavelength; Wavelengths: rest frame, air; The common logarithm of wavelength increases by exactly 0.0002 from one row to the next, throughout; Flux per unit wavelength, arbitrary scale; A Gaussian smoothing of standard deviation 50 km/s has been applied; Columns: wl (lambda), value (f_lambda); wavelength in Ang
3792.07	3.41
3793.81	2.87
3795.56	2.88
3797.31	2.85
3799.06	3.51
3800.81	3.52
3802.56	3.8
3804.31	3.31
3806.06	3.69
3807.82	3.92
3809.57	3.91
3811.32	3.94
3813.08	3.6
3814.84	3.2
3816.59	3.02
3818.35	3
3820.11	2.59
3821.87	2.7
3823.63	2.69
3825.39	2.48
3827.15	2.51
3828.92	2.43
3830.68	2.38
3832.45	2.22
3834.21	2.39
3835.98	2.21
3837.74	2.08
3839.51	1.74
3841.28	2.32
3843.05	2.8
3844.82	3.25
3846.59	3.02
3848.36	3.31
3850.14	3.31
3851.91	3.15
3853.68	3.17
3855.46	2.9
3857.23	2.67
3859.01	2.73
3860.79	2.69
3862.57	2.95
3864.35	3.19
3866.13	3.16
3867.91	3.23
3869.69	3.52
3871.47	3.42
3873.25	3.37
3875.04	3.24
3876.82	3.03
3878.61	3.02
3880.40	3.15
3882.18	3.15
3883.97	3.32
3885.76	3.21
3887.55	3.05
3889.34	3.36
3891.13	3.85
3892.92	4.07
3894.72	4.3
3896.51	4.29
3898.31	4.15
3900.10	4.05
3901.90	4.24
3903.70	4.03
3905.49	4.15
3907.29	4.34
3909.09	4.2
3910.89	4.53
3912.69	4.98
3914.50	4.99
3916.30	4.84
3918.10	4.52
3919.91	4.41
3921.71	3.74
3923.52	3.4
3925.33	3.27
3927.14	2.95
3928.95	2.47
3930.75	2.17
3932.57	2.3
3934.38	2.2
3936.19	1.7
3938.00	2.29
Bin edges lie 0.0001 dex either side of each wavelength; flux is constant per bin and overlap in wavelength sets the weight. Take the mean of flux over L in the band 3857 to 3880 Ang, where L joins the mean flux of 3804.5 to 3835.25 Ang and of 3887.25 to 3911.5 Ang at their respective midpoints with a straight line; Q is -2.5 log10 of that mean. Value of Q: 0.17 mag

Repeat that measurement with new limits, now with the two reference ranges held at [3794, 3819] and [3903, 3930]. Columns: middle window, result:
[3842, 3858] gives 0.198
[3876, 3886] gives 0.219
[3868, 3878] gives 0.153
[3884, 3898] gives 0.051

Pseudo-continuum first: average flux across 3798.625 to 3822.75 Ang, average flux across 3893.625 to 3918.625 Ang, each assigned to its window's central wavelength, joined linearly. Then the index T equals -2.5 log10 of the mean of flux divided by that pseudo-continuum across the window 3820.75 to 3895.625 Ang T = 0.30 mag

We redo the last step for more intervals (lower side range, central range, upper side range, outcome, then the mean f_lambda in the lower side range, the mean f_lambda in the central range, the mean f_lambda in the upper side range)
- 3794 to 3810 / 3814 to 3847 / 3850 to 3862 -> 0.227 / 3.45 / 2.57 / 2.92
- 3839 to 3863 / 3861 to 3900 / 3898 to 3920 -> 0.072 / 2.87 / 3.43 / 4.43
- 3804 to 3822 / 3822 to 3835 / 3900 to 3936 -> 0.363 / 3.38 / 2.46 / 3.74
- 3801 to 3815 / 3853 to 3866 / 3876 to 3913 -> 0.280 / 3.69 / 2.91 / 3.82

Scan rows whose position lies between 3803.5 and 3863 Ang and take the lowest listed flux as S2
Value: 1.74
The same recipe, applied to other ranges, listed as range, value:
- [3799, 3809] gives 3.31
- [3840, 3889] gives 2.32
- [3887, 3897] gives 3.05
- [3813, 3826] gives 2.48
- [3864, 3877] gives 3.03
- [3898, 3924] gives 3.4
